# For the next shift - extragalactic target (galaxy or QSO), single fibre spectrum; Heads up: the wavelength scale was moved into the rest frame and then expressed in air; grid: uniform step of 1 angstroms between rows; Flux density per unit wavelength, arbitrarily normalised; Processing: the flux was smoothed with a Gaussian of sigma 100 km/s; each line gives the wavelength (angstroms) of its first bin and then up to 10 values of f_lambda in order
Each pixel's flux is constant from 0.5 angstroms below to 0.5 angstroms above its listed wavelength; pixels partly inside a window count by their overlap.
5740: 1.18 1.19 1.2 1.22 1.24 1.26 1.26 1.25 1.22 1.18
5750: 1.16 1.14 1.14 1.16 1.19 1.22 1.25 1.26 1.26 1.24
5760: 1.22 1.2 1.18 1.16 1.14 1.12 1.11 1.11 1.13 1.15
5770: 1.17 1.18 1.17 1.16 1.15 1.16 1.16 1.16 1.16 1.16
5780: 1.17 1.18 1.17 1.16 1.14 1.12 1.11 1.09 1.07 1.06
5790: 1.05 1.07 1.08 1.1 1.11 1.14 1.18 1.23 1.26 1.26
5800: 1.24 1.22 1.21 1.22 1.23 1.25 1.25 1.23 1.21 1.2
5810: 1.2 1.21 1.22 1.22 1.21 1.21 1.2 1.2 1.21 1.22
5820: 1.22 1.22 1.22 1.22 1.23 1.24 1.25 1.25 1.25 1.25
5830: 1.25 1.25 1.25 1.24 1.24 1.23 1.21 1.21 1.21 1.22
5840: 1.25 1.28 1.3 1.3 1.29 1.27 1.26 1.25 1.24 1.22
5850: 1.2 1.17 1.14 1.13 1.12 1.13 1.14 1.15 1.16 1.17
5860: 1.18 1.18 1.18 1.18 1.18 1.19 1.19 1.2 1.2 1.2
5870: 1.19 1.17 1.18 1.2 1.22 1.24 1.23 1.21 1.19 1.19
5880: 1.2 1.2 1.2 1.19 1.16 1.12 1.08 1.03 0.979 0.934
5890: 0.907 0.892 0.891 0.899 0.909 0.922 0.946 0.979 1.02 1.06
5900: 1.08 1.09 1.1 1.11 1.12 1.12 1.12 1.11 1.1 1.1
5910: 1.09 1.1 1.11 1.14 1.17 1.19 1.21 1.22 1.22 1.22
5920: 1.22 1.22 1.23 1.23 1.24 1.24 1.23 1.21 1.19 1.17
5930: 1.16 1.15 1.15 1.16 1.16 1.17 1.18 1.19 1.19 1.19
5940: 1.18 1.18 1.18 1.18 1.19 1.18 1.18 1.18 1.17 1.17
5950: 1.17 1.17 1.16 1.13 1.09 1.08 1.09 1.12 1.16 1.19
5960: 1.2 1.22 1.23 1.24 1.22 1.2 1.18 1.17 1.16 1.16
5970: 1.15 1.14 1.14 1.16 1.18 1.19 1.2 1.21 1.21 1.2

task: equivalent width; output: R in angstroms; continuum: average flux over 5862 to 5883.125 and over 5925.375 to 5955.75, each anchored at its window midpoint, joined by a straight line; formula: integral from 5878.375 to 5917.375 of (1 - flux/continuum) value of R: 3.6 angstroms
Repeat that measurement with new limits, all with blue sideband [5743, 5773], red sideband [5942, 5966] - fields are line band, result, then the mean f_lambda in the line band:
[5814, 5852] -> -1.7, 1.23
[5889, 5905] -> 2.4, 0.997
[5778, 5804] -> 0.7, 1.15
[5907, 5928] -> -0.2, 1.18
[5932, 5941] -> 0.0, 1.18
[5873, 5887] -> -0.1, 1.18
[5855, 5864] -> 0.1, 1.17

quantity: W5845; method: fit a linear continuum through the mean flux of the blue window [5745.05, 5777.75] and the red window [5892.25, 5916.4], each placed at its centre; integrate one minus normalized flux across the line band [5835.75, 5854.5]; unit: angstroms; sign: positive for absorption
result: -1.8 angstroms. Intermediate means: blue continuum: 1.18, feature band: 1.22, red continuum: 1.07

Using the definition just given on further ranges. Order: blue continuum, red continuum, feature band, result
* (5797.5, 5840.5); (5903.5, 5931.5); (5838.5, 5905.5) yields 3.2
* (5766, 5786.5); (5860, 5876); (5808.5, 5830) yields -0.9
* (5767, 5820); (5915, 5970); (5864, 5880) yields -0.3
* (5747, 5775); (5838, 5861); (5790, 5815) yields -0.1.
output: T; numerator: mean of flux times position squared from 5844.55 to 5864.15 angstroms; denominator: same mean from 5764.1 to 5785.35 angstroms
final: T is 1.05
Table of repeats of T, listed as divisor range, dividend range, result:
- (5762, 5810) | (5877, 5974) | 1.03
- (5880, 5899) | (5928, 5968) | 1.17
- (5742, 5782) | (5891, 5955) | 1.02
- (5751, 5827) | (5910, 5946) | 1.05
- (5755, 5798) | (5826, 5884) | 1.08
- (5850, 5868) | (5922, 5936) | 1.05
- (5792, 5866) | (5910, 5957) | 1.00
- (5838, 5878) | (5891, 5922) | 0.92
